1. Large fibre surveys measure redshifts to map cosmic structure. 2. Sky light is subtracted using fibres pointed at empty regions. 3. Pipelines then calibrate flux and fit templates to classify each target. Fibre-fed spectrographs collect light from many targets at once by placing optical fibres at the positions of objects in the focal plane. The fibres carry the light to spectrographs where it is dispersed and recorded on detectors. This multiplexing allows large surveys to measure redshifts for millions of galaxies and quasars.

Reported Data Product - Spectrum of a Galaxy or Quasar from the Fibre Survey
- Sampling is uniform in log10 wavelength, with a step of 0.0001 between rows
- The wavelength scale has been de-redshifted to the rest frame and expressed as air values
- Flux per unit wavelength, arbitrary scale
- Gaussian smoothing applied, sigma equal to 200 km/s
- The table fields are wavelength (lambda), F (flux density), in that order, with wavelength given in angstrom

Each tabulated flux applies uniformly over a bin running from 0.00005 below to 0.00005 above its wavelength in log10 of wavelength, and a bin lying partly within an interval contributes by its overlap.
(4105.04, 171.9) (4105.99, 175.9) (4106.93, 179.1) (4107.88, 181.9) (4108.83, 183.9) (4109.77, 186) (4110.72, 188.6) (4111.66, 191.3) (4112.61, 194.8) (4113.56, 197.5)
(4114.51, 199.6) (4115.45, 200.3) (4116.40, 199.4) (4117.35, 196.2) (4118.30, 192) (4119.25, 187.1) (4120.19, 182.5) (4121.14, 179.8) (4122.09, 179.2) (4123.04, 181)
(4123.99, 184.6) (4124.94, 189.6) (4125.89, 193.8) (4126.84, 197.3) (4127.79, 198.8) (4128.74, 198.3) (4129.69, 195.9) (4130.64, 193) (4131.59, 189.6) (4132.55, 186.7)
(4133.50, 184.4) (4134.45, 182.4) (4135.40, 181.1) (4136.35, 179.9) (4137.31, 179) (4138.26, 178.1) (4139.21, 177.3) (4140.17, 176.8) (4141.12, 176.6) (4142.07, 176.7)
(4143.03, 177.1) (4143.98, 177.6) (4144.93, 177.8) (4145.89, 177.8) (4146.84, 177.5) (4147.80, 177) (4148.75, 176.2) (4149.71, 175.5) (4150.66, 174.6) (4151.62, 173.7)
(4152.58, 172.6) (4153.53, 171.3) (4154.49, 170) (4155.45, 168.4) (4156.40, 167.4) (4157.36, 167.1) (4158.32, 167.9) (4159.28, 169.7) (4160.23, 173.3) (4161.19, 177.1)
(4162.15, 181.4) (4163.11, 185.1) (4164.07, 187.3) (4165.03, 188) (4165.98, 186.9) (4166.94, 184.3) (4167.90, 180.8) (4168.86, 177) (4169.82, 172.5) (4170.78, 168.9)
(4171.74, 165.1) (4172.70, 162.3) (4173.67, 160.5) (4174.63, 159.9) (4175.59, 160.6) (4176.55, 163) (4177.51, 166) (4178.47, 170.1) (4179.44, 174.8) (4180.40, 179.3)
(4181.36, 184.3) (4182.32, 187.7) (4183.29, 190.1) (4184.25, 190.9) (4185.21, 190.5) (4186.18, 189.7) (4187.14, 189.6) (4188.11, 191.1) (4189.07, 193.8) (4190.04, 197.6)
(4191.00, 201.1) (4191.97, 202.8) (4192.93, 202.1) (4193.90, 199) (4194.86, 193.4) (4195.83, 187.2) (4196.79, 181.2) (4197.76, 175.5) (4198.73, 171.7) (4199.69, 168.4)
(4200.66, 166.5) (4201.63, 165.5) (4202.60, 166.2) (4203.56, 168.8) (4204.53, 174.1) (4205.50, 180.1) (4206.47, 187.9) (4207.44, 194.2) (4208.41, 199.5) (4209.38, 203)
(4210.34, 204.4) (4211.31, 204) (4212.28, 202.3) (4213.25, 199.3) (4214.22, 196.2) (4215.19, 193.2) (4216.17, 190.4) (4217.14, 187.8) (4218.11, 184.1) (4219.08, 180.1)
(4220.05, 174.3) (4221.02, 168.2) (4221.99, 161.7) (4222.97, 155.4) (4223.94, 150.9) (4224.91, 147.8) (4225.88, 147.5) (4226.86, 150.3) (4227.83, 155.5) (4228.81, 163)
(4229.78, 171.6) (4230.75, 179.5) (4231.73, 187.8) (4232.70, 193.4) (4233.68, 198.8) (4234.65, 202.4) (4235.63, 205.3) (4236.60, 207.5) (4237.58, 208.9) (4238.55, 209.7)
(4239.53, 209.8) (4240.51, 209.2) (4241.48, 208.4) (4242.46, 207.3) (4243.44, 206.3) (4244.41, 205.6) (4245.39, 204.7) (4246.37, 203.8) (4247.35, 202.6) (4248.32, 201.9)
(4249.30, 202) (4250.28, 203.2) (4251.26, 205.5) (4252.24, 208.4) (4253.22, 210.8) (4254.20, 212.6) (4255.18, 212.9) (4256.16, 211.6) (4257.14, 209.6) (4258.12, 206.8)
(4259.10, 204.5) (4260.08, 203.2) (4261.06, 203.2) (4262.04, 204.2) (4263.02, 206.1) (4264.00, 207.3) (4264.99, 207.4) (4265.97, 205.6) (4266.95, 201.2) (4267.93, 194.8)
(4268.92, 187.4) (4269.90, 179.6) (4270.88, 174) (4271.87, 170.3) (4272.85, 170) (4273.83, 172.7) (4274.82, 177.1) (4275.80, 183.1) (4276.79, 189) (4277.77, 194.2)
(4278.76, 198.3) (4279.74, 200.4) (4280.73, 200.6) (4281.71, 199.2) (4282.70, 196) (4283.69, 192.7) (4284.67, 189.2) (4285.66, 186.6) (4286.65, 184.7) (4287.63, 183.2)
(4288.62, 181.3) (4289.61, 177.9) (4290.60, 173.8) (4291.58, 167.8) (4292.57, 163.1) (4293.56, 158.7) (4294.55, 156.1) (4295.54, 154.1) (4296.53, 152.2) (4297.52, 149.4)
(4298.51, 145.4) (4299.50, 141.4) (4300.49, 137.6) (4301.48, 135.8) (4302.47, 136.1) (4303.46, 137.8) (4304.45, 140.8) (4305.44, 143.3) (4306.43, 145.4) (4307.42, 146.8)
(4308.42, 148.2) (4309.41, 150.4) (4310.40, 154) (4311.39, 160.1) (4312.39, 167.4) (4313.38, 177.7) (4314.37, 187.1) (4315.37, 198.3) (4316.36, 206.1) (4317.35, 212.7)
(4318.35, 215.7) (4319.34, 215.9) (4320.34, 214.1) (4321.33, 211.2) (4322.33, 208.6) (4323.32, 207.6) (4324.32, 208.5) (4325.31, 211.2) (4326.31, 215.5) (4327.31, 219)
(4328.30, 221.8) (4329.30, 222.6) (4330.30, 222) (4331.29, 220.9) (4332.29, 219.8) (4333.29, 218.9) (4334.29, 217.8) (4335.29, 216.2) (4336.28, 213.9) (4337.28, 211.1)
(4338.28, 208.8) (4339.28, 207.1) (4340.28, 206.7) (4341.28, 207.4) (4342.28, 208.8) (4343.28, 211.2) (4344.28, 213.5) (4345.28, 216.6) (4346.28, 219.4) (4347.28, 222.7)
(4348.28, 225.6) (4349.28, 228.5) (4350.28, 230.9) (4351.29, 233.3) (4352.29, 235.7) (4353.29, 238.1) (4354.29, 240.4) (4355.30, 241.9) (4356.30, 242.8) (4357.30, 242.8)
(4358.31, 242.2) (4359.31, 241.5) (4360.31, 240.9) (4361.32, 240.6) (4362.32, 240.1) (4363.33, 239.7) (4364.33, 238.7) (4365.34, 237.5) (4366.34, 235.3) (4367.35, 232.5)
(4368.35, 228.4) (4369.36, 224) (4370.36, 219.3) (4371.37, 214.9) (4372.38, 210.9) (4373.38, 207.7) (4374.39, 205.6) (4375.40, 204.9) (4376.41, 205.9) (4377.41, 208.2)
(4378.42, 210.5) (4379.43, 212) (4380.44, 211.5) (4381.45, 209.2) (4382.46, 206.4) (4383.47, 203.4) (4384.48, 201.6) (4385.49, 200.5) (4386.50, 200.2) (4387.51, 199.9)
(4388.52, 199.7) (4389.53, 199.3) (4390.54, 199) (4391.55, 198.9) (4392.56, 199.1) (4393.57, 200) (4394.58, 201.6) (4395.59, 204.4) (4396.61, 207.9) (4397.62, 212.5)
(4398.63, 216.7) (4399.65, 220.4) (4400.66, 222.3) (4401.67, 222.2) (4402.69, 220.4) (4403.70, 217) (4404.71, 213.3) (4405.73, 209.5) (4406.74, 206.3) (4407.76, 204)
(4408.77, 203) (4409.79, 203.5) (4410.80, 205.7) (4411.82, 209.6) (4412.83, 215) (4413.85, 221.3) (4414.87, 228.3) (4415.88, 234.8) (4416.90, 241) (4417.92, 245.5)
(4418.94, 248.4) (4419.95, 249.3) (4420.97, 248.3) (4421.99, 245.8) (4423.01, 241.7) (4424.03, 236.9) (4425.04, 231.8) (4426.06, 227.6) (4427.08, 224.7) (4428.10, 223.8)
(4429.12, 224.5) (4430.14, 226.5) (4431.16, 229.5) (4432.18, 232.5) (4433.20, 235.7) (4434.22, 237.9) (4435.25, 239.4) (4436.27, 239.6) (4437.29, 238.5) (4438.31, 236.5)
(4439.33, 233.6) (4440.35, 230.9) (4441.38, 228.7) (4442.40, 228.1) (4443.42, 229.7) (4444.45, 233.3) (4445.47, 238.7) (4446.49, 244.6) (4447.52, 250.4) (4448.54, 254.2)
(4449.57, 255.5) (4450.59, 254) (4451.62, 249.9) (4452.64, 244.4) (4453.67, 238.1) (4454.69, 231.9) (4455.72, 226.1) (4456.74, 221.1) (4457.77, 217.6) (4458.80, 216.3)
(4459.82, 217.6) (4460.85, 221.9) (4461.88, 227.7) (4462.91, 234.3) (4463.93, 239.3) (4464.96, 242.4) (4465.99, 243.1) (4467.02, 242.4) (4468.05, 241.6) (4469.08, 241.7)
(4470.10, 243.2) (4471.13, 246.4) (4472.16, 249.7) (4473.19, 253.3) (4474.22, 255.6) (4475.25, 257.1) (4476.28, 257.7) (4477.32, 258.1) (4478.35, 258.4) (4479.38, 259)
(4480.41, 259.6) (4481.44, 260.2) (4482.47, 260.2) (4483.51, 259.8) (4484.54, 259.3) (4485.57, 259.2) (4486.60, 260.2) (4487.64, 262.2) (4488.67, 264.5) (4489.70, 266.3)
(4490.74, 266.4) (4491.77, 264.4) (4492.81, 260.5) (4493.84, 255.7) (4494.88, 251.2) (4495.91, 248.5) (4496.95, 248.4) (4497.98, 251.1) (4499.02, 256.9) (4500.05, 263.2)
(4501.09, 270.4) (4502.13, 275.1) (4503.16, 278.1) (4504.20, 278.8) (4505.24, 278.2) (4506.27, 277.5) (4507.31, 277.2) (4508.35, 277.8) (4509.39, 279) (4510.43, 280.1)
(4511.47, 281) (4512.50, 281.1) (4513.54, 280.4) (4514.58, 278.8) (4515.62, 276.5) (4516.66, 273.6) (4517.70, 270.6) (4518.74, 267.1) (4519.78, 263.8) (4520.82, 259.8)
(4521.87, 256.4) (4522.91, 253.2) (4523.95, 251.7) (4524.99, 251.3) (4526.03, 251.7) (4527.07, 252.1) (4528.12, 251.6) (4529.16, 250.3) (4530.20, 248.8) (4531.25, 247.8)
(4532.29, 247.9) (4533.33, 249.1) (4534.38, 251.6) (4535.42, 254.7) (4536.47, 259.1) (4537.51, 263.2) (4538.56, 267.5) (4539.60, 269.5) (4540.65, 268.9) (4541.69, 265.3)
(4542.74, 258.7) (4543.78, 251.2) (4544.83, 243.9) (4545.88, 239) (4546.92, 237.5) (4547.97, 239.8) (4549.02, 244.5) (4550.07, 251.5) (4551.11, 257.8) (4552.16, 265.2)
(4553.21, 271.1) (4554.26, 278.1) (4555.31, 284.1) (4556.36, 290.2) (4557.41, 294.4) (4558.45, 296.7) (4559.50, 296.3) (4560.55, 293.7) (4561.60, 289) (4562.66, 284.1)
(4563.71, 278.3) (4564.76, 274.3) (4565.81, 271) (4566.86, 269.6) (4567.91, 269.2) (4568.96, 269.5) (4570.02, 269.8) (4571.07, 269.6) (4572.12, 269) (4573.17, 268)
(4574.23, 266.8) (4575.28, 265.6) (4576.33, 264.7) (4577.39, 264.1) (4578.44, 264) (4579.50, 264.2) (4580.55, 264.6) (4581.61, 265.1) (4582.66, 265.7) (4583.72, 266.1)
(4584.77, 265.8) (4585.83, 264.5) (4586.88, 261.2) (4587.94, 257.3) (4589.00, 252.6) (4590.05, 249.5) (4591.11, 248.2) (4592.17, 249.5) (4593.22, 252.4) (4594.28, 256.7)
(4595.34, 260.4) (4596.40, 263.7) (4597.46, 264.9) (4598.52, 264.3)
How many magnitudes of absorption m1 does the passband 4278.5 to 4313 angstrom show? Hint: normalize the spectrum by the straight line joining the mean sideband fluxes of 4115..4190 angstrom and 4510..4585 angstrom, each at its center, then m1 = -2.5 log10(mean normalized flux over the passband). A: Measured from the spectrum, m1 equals 0.272 mag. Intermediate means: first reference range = 180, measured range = 164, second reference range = 266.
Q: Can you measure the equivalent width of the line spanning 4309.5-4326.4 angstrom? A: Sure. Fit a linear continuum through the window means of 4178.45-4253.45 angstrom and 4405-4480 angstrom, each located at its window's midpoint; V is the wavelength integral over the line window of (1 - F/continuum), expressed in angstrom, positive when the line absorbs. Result 1.0 angstrom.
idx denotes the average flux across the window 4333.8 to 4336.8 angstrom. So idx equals 216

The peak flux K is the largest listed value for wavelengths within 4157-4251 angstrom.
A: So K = 209.8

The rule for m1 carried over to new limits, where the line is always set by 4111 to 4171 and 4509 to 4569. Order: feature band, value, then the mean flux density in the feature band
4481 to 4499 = -0.014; 259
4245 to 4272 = 0.026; 202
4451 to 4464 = 0.086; 230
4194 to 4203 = 0.106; 176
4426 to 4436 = 0.058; 230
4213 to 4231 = 0.166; 171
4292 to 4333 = 0.215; 179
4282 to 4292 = 0.159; 184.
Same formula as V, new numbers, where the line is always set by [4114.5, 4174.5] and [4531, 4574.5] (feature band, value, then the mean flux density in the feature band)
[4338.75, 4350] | 0.4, 216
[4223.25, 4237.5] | 1.6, 176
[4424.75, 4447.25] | 0.8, 233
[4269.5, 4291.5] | 2.6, 185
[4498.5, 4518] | -1.4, 276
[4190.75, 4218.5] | 0.8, 188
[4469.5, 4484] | -0.3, 255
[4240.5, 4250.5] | -0.2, 205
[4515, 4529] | 0.0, 260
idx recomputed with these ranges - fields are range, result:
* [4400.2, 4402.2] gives 222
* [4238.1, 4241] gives 209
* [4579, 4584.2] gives 265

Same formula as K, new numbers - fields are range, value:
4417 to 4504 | 278.1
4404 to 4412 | 213.3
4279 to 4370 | 242.8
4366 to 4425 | 249.3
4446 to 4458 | 255.5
